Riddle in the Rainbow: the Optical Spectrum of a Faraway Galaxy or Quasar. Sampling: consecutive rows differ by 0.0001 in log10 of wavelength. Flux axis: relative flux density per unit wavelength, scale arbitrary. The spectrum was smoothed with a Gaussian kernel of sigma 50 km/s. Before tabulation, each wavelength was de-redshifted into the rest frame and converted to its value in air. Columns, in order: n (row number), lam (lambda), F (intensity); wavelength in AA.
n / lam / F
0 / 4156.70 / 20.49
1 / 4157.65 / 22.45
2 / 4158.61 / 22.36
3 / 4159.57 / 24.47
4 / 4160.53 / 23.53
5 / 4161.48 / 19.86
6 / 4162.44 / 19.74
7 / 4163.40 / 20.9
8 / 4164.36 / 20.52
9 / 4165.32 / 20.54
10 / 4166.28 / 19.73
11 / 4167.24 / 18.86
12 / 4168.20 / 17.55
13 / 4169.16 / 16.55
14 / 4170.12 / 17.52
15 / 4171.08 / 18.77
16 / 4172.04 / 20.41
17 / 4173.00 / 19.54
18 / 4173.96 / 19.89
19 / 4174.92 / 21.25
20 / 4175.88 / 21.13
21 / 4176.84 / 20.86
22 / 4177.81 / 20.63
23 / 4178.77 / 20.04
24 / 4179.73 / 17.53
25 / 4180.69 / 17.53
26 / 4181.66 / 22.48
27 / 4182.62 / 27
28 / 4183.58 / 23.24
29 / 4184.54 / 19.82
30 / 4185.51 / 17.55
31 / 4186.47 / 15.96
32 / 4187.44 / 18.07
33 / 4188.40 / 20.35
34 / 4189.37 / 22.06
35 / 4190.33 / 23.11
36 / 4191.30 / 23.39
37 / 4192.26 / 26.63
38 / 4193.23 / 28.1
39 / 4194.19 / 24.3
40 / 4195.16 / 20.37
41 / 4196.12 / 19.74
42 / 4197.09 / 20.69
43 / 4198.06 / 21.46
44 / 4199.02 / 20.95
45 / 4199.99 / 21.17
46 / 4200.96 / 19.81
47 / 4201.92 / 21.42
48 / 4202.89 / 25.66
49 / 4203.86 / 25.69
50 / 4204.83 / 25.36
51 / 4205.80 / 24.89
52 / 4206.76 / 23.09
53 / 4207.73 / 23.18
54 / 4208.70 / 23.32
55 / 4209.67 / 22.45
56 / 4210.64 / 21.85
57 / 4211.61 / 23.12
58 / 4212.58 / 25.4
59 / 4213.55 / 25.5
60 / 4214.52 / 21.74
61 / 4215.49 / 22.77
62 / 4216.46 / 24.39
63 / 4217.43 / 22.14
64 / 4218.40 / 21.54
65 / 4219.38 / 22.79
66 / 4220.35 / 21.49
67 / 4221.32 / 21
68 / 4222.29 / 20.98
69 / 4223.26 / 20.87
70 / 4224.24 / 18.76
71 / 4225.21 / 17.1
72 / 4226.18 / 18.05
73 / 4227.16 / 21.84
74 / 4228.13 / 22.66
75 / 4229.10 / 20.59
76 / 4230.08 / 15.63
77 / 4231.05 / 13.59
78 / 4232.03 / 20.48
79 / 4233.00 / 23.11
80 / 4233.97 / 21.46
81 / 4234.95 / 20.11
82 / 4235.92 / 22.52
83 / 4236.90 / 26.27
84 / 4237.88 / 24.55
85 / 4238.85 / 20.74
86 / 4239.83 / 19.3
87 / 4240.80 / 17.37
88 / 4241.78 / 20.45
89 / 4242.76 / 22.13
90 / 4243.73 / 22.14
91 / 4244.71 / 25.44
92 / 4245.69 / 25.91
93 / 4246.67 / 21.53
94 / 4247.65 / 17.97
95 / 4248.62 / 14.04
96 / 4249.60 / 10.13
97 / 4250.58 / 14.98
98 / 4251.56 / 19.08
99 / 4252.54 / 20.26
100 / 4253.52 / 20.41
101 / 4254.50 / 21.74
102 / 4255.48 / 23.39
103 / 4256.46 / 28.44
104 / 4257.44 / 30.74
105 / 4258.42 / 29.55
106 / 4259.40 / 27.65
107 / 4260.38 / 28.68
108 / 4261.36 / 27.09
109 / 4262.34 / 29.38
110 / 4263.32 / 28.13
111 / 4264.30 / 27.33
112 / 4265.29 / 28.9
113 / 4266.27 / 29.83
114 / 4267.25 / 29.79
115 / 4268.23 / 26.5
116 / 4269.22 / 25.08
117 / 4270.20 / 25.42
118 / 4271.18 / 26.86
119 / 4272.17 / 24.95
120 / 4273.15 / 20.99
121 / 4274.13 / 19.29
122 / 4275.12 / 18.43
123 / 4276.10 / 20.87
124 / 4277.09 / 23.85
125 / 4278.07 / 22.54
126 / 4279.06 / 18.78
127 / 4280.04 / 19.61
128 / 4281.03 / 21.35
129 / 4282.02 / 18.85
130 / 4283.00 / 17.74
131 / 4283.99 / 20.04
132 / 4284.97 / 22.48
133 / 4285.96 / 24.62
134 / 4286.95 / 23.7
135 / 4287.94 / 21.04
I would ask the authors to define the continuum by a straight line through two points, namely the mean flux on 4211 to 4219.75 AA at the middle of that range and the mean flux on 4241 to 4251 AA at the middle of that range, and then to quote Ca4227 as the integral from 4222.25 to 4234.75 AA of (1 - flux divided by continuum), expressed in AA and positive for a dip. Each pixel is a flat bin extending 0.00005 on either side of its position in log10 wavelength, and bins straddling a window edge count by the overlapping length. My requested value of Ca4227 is 1.2 AA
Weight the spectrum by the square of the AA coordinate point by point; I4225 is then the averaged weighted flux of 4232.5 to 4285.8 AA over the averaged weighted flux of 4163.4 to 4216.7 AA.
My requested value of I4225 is 1.1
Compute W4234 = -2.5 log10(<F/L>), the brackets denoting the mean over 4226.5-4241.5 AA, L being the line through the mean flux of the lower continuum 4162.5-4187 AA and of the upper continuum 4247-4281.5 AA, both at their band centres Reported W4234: 0.081 mag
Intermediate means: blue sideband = 19.8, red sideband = 23.5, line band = 20.6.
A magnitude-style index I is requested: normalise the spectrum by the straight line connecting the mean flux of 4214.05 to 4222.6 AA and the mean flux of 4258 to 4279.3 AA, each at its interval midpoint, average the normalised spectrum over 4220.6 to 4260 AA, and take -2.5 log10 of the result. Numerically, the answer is 0.12 mag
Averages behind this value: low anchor 22.1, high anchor 25.5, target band 21.1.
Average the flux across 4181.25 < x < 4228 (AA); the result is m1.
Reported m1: 22.1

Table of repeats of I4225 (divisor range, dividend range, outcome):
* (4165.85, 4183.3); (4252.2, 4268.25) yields 1.41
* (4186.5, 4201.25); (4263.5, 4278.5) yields 1.18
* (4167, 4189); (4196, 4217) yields 1.18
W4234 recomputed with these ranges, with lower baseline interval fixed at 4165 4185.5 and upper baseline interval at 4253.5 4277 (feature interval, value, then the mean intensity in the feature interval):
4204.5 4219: -0.05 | 23.4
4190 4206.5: -0.08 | 23.1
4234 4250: 0.17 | 20.7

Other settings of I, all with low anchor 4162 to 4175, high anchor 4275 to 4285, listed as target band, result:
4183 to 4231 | -0.11 mag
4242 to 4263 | -0.14 mag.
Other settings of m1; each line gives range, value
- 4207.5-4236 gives 21.3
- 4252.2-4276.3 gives 25.7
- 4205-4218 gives 23.4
